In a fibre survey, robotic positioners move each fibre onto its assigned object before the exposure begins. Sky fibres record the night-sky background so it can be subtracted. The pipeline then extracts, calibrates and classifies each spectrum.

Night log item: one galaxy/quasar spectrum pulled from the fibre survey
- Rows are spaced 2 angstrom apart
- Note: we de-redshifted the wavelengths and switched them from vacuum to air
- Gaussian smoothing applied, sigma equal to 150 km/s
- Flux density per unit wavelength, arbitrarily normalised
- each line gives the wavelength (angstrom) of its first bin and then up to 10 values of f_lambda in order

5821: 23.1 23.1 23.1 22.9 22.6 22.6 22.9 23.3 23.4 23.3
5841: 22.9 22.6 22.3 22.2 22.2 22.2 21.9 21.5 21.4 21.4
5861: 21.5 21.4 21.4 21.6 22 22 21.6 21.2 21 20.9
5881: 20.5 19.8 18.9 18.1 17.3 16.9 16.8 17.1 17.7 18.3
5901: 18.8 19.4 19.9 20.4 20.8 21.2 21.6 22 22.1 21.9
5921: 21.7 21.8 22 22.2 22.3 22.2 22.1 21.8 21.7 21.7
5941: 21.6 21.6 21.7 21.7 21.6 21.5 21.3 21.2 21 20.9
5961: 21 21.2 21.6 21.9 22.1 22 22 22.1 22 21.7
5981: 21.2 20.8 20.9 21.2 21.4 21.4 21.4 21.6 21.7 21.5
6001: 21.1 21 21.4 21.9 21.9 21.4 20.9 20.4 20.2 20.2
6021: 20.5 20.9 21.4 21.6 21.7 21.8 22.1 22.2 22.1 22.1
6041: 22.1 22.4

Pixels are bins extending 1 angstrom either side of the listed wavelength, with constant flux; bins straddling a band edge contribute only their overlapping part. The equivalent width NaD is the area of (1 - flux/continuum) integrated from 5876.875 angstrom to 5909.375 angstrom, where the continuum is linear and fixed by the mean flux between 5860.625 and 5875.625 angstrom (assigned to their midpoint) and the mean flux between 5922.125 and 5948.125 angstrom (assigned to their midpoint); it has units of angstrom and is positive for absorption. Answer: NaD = 4.2 angstrom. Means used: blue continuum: 21.6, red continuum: 21.9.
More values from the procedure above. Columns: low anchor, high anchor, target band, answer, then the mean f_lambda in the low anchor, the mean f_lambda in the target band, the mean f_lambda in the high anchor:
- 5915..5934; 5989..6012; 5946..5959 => 0.3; 22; 21.3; 21.5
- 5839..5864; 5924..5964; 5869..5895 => 2.7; 22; 19.6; 21.6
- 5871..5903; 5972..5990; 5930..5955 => -1.4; 19.1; 21.7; 21.5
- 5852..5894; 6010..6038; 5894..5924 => 0.5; 20.4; 20.3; 21.2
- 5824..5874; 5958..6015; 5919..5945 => -0.1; 22.2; 21.9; 21.5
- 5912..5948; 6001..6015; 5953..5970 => 0.2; 21.9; 21.4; 21.3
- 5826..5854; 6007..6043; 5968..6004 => 0.3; 22.7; 21.5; 21.4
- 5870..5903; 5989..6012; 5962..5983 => -0.8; 19.2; 21.7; 21.5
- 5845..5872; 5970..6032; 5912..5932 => -0.4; 21.8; 22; 21.3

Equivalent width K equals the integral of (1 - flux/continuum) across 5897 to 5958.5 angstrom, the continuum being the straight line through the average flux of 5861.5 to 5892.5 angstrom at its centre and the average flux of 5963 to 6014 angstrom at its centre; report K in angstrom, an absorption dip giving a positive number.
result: -1.2 angstrom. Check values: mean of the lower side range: 20.3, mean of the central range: 21.2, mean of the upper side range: 21.5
